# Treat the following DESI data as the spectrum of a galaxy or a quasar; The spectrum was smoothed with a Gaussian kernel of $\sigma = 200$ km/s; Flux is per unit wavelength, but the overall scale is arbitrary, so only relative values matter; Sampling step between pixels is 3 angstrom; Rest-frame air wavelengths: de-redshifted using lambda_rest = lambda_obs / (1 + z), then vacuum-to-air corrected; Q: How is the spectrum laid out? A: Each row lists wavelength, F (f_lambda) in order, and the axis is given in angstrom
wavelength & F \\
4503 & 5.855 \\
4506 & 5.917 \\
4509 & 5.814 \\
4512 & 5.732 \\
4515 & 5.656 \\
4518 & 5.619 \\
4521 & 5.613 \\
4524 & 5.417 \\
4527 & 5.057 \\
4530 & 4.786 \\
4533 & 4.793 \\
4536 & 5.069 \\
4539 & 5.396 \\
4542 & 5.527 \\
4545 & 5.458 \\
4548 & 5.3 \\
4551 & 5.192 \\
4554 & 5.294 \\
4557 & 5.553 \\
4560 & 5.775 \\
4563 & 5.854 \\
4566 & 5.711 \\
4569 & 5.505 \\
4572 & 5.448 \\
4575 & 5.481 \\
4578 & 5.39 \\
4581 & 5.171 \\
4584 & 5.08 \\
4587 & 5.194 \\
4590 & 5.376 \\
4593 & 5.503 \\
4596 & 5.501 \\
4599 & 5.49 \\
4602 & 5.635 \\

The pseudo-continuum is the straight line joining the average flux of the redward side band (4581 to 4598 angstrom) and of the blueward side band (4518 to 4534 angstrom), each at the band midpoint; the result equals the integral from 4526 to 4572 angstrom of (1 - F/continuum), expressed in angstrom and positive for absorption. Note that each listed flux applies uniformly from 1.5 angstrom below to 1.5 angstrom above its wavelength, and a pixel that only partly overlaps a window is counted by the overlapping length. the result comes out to -1.0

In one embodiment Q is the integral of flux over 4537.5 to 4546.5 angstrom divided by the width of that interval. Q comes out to 5.46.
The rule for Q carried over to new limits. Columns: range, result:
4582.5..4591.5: 5.22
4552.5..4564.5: 5.62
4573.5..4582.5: 5.35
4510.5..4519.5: 5.67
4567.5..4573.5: 5.48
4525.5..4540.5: 5.02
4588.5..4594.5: 5.44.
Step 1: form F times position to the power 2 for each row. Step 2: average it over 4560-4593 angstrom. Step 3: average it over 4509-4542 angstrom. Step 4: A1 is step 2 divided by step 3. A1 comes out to 1.0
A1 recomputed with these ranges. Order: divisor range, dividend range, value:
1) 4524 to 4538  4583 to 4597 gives 1.10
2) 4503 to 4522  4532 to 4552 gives 0.93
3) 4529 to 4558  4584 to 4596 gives 1.04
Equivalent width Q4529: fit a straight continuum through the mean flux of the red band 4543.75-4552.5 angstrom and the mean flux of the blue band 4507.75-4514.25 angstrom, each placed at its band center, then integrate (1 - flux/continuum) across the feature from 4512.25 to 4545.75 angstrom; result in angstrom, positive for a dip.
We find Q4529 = 1.34 angstrom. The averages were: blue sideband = 5.76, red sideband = 5.31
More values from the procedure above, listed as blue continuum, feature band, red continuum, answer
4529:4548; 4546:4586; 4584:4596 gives -1.3 angstrom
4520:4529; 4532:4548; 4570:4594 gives 0.2 angstrom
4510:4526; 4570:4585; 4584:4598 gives 0.2 angstrom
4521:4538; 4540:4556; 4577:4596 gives -0.6 angstrom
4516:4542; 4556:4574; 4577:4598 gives -1.2 angstrom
